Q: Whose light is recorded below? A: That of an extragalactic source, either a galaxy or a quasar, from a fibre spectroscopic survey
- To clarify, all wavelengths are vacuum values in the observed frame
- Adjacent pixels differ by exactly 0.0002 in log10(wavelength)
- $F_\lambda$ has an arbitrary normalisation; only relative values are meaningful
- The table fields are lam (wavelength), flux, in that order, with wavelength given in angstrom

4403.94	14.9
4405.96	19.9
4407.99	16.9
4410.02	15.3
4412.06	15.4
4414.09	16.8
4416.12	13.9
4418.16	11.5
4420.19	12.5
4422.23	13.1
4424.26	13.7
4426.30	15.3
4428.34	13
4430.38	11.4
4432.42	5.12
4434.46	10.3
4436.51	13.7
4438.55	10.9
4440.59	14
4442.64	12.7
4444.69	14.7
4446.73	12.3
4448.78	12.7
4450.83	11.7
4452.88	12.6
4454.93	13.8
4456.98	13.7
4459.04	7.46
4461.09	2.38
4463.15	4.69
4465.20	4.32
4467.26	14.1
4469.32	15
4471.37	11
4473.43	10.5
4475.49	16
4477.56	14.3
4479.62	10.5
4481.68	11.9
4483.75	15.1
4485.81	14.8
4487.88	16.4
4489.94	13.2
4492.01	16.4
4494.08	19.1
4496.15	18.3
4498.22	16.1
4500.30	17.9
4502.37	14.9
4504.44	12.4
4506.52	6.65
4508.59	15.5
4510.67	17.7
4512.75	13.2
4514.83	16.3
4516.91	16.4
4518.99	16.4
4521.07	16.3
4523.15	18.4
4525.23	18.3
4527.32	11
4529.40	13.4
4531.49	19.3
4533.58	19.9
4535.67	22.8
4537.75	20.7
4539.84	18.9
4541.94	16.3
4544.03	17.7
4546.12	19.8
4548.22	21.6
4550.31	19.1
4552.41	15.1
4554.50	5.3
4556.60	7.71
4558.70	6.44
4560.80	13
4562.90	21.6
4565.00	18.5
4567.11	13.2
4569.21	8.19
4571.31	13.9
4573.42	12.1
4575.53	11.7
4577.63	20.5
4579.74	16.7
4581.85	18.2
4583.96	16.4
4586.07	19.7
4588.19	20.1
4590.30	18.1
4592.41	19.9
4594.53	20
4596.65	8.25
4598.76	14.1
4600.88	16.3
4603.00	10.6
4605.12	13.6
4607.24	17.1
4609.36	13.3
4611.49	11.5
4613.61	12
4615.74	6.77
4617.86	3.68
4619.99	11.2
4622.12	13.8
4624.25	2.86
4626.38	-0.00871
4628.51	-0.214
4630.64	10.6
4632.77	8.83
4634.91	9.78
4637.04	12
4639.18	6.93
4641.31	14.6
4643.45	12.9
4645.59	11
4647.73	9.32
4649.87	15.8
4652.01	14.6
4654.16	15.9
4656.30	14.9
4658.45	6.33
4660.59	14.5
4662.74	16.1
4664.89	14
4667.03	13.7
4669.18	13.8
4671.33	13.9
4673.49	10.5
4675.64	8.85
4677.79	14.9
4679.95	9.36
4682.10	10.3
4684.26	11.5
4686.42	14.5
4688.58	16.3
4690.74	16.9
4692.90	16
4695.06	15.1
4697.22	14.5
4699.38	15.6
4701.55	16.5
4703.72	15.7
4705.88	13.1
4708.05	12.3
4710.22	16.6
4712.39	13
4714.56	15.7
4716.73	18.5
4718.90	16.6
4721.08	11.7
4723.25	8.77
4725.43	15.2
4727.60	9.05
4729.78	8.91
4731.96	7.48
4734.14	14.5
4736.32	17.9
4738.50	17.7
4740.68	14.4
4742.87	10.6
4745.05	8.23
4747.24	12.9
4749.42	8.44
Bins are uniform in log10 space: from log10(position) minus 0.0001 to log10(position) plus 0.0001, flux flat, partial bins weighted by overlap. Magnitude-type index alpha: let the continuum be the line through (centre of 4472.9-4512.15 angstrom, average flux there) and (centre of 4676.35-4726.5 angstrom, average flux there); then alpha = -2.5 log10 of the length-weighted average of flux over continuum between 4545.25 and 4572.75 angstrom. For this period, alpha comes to 0.04 mag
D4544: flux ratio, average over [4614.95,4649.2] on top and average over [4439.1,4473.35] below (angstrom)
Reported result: 0.8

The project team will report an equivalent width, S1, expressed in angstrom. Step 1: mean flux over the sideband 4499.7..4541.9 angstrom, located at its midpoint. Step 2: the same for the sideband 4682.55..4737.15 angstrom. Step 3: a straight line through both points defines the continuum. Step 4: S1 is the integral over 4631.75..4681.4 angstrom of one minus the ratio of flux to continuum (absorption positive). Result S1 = 8.1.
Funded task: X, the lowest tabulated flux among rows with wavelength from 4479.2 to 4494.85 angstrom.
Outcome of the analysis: 10.5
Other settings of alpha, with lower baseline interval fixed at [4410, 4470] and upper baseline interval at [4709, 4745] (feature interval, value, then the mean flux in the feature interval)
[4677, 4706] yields -0.090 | 14.3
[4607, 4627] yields 0.370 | 9.09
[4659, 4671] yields -0.080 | 14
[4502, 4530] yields -0.204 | 14.8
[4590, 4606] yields -0.180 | 15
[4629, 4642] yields 0.290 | 9.87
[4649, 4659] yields -0.068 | 13.8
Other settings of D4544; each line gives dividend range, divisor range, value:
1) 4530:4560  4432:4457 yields 1.33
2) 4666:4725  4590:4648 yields 1.27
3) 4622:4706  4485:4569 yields 0.77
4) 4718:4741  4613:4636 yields 1.81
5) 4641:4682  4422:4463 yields 1.11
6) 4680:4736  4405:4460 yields 1.05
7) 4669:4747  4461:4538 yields 0.92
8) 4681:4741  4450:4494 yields 1.17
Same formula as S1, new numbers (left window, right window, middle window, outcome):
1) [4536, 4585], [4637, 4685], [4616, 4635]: 9.7 angstrom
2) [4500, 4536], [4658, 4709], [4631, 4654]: 3.9 angstrom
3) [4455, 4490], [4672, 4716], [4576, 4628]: -2.0 angstrom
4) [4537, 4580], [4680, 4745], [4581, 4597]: -3.4 angstrom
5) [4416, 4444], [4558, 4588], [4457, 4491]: 4.5 angstrom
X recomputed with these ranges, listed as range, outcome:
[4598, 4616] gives 6.77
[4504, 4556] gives 5.3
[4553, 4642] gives -0.214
